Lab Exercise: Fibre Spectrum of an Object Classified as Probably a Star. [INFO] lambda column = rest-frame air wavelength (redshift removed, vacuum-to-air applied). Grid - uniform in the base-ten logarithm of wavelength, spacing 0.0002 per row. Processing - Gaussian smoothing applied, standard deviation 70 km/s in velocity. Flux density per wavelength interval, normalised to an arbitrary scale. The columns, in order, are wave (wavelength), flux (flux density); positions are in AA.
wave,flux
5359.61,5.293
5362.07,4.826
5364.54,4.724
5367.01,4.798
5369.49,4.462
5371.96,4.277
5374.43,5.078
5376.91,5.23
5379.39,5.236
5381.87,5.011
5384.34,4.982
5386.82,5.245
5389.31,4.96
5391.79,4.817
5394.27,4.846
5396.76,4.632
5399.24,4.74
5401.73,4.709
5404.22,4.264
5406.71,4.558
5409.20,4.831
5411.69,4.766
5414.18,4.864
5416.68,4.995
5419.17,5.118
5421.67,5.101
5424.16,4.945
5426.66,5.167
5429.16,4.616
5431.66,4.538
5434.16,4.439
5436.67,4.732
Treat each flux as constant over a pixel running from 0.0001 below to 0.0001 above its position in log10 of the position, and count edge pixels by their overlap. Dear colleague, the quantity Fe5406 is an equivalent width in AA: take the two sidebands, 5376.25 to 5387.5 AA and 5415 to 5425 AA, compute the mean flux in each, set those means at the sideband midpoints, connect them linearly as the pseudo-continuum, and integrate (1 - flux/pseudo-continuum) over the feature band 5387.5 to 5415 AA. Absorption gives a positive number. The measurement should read 1.9 AA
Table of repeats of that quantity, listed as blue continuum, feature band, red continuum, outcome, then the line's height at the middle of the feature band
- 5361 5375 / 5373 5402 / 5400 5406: -2.4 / 4.58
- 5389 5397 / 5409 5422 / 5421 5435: -0.4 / 4.81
